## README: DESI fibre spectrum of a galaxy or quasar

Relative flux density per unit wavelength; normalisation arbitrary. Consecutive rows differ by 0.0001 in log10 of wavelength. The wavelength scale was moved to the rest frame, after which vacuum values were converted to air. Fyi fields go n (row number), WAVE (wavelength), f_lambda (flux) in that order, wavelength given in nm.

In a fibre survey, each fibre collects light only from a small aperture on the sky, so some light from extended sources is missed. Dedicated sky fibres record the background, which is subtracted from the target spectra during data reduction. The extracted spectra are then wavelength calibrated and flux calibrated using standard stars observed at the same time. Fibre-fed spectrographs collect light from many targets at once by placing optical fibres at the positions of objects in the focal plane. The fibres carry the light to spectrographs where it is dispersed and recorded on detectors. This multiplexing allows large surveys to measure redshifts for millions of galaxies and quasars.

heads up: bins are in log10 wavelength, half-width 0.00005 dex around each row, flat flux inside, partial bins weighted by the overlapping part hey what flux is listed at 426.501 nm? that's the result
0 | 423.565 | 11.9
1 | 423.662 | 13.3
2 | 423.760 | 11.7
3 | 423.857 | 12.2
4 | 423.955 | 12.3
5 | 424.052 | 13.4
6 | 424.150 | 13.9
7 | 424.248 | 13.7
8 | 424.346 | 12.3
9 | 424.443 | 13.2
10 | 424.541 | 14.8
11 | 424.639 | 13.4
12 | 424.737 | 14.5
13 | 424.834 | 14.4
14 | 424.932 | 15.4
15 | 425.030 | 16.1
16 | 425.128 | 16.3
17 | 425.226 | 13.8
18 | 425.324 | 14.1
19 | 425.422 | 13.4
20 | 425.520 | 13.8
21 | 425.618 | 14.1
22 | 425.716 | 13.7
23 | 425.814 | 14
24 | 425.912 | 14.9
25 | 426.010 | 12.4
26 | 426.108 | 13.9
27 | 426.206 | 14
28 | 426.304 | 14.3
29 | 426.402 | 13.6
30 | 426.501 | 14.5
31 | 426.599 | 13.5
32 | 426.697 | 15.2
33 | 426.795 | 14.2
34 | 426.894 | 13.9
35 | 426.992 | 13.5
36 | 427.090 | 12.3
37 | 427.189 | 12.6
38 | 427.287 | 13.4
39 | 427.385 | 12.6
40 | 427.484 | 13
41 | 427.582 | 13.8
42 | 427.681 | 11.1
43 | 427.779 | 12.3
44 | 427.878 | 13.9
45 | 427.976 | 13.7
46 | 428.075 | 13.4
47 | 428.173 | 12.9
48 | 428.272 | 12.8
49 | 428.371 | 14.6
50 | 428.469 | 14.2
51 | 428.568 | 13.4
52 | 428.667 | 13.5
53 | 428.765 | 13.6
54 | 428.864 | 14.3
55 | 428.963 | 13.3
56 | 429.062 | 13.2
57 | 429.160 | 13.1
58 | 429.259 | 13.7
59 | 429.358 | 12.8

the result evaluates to 14.5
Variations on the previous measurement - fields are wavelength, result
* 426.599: 13.5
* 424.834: 14.4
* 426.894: 13.9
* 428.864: 14.3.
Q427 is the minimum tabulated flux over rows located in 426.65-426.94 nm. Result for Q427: 13.9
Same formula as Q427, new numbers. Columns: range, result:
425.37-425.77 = 13.4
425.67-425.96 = 13.7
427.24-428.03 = 11.1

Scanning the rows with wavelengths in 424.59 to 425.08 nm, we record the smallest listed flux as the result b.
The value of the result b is 13.4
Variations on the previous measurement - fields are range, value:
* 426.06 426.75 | 13.5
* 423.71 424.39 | 11.7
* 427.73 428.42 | 12.3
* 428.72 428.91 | 13.6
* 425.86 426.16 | 12.4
